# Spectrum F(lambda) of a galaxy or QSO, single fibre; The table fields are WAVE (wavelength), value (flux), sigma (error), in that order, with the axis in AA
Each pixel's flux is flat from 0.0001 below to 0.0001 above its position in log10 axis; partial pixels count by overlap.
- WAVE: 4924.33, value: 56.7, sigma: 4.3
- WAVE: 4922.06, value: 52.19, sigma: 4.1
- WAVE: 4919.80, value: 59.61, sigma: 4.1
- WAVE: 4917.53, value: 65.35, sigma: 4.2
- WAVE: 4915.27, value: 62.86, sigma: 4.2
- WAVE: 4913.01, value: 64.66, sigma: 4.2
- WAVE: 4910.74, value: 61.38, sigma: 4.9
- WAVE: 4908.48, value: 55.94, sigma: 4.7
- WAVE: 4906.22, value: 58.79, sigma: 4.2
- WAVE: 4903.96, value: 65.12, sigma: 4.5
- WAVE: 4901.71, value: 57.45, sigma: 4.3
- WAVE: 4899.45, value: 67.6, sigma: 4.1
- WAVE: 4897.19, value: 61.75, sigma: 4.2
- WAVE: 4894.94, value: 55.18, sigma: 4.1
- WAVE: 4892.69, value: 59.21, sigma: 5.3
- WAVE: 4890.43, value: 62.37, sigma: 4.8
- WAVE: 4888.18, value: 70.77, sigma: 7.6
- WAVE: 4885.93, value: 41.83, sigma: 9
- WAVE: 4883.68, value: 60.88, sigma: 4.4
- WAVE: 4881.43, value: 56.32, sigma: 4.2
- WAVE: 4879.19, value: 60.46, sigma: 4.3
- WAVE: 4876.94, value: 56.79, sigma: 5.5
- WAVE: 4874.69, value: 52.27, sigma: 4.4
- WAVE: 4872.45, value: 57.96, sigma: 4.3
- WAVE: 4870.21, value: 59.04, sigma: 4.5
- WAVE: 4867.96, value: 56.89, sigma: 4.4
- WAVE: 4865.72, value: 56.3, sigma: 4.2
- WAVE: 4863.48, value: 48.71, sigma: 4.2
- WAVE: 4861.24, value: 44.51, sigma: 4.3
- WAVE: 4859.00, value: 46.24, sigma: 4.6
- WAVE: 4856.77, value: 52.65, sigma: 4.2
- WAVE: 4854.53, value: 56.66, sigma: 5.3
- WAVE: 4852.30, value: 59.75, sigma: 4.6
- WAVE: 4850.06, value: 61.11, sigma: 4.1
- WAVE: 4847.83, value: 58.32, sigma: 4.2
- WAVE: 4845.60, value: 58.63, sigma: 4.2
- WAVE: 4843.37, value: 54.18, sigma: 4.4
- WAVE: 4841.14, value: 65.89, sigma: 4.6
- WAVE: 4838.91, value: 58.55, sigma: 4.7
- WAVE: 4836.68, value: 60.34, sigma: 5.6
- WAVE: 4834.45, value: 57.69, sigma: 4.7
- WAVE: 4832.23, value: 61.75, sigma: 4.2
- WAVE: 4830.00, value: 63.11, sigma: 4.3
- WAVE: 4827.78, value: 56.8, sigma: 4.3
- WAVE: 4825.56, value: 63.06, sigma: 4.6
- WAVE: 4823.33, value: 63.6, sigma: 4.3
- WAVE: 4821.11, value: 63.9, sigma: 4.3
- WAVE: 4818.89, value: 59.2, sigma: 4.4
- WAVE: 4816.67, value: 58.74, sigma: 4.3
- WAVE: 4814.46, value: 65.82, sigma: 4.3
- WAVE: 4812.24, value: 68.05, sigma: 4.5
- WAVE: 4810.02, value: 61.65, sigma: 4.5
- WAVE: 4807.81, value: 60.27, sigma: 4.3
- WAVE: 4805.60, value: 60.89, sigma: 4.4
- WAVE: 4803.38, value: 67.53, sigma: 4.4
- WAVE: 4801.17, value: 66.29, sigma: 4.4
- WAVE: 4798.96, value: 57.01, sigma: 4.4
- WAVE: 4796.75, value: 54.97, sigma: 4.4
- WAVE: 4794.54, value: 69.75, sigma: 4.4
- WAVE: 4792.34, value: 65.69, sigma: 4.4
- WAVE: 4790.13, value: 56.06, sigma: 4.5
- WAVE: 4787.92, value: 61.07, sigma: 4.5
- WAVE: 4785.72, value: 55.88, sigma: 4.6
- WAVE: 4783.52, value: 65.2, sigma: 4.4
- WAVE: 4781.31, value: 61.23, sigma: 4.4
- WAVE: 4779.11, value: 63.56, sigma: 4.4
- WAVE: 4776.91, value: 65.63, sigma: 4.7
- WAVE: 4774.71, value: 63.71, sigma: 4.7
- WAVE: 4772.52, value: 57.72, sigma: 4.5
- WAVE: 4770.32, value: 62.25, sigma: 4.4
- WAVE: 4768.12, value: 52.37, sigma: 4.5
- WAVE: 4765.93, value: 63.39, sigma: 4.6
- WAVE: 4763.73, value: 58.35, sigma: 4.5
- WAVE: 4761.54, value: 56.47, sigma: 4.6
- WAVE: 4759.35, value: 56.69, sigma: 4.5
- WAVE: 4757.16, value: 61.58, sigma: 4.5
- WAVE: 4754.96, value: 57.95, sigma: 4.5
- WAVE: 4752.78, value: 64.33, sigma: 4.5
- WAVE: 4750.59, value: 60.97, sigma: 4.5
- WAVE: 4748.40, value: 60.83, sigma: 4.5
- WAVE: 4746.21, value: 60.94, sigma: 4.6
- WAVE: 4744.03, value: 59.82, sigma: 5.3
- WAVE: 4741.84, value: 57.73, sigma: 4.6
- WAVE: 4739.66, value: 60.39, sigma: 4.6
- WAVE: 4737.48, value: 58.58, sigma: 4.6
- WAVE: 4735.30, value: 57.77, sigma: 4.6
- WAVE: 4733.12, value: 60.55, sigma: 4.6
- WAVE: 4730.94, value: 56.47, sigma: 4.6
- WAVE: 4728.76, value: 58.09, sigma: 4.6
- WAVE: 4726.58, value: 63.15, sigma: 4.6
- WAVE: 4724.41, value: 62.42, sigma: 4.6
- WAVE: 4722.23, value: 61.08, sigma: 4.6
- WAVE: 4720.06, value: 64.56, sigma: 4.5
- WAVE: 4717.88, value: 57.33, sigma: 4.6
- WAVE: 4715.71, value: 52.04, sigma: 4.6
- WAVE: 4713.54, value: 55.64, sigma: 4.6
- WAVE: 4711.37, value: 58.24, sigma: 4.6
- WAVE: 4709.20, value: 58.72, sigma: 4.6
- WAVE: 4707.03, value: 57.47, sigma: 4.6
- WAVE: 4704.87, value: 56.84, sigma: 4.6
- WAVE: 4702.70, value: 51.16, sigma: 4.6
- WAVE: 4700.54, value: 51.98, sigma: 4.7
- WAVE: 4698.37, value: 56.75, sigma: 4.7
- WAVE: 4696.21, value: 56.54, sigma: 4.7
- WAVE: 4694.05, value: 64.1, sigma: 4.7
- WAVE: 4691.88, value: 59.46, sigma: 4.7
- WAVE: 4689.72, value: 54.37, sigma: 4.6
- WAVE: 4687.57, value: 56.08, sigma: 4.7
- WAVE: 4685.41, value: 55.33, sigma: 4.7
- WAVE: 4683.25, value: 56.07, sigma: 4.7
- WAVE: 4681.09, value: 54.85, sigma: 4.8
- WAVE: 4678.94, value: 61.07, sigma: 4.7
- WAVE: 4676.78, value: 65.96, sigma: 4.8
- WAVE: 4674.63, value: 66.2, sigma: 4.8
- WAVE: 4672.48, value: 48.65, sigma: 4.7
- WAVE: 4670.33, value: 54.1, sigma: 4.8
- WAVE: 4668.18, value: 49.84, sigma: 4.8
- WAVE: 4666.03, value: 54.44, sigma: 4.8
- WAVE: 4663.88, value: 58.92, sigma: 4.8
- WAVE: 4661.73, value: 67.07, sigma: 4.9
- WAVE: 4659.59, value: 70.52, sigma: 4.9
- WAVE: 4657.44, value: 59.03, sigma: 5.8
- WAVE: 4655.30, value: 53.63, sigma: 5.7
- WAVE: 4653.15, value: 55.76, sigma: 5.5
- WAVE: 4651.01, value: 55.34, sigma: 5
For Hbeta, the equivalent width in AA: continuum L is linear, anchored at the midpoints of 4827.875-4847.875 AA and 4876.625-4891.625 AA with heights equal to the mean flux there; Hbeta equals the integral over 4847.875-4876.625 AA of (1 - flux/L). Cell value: 2.2 AA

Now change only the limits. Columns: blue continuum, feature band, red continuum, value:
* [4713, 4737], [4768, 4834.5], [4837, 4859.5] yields -4.18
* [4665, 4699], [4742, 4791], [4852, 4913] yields -2.62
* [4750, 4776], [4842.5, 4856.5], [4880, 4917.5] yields 0.52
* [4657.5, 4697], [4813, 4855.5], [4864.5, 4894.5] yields -1.89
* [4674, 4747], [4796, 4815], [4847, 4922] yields -1.43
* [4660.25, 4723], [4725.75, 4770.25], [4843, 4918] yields -1.37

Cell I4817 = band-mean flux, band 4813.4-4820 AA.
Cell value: 61.3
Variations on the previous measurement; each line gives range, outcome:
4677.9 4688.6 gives 56.7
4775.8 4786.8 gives 62.3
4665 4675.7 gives 54.7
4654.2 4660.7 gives 61.1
